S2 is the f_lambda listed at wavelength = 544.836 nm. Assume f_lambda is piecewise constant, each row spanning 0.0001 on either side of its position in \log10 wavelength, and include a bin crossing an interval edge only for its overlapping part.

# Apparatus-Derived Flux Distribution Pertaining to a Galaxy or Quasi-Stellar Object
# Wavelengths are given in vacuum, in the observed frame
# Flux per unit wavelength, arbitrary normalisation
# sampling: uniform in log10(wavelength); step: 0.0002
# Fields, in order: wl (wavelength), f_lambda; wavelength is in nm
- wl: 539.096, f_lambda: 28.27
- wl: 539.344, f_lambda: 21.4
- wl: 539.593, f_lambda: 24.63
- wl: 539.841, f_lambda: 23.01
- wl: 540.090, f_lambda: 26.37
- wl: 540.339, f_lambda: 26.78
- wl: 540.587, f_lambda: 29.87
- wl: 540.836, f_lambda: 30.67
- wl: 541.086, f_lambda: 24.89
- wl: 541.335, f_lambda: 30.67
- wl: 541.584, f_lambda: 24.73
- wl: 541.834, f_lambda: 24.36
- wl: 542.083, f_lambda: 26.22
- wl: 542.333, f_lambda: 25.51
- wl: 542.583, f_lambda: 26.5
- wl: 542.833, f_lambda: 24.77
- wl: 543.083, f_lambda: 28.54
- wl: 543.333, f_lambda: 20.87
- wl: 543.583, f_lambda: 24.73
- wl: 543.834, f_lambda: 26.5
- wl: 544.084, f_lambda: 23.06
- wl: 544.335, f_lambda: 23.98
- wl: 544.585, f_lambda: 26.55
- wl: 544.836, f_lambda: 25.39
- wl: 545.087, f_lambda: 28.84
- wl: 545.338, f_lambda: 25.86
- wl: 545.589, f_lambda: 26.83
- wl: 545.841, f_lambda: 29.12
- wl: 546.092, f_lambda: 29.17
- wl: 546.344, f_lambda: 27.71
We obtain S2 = 25.39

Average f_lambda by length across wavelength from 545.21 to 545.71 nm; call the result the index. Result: 26.4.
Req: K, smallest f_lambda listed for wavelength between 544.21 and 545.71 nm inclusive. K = 23.98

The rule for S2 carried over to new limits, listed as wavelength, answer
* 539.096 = 28.27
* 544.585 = 26.55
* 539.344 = 21.4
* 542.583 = 26.5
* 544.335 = 23.98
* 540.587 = 29.87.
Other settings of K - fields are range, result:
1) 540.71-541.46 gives 24.89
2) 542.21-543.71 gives 20.87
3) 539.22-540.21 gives 21.4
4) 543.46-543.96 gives 24.73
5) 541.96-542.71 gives 25.51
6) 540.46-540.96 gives 29.87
